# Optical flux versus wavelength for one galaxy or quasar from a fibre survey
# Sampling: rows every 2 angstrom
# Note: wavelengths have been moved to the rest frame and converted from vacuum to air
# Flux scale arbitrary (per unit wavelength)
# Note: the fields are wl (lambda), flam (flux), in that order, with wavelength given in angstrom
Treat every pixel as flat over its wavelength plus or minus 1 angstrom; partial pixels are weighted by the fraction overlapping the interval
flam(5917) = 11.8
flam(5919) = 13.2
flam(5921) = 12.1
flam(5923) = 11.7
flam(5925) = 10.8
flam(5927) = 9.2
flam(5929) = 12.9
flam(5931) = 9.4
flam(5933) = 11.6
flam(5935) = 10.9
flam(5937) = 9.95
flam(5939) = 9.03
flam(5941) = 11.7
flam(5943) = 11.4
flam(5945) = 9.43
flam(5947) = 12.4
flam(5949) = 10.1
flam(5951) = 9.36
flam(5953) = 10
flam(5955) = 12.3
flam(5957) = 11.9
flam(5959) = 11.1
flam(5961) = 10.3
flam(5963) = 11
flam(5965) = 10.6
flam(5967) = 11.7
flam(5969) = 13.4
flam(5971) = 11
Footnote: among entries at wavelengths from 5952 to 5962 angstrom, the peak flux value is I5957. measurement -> 12.3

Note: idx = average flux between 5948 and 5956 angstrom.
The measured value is 10.4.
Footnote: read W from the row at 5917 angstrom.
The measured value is 11.8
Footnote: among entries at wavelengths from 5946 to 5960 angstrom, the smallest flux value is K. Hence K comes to 9.36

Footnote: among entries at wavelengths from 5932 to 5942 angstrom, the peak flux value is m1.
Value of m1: 11.7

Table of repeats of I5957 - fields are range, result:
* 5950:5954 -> 10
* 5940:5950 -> 12.4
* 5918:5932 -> 13.2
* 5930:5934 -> 11.6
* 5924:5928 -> 10.8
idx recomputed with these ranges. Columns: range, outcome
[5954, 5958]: 12.1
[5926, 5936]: 10.8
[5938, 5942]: 10.4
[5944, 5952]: 10.3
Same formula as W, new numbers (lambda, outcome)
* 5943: 11.4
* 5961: 10.3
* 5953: 10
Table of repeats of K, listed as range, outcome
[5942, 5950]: 9.43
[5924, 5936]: 9.2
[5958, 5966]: 10.3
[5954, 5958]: 11.9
